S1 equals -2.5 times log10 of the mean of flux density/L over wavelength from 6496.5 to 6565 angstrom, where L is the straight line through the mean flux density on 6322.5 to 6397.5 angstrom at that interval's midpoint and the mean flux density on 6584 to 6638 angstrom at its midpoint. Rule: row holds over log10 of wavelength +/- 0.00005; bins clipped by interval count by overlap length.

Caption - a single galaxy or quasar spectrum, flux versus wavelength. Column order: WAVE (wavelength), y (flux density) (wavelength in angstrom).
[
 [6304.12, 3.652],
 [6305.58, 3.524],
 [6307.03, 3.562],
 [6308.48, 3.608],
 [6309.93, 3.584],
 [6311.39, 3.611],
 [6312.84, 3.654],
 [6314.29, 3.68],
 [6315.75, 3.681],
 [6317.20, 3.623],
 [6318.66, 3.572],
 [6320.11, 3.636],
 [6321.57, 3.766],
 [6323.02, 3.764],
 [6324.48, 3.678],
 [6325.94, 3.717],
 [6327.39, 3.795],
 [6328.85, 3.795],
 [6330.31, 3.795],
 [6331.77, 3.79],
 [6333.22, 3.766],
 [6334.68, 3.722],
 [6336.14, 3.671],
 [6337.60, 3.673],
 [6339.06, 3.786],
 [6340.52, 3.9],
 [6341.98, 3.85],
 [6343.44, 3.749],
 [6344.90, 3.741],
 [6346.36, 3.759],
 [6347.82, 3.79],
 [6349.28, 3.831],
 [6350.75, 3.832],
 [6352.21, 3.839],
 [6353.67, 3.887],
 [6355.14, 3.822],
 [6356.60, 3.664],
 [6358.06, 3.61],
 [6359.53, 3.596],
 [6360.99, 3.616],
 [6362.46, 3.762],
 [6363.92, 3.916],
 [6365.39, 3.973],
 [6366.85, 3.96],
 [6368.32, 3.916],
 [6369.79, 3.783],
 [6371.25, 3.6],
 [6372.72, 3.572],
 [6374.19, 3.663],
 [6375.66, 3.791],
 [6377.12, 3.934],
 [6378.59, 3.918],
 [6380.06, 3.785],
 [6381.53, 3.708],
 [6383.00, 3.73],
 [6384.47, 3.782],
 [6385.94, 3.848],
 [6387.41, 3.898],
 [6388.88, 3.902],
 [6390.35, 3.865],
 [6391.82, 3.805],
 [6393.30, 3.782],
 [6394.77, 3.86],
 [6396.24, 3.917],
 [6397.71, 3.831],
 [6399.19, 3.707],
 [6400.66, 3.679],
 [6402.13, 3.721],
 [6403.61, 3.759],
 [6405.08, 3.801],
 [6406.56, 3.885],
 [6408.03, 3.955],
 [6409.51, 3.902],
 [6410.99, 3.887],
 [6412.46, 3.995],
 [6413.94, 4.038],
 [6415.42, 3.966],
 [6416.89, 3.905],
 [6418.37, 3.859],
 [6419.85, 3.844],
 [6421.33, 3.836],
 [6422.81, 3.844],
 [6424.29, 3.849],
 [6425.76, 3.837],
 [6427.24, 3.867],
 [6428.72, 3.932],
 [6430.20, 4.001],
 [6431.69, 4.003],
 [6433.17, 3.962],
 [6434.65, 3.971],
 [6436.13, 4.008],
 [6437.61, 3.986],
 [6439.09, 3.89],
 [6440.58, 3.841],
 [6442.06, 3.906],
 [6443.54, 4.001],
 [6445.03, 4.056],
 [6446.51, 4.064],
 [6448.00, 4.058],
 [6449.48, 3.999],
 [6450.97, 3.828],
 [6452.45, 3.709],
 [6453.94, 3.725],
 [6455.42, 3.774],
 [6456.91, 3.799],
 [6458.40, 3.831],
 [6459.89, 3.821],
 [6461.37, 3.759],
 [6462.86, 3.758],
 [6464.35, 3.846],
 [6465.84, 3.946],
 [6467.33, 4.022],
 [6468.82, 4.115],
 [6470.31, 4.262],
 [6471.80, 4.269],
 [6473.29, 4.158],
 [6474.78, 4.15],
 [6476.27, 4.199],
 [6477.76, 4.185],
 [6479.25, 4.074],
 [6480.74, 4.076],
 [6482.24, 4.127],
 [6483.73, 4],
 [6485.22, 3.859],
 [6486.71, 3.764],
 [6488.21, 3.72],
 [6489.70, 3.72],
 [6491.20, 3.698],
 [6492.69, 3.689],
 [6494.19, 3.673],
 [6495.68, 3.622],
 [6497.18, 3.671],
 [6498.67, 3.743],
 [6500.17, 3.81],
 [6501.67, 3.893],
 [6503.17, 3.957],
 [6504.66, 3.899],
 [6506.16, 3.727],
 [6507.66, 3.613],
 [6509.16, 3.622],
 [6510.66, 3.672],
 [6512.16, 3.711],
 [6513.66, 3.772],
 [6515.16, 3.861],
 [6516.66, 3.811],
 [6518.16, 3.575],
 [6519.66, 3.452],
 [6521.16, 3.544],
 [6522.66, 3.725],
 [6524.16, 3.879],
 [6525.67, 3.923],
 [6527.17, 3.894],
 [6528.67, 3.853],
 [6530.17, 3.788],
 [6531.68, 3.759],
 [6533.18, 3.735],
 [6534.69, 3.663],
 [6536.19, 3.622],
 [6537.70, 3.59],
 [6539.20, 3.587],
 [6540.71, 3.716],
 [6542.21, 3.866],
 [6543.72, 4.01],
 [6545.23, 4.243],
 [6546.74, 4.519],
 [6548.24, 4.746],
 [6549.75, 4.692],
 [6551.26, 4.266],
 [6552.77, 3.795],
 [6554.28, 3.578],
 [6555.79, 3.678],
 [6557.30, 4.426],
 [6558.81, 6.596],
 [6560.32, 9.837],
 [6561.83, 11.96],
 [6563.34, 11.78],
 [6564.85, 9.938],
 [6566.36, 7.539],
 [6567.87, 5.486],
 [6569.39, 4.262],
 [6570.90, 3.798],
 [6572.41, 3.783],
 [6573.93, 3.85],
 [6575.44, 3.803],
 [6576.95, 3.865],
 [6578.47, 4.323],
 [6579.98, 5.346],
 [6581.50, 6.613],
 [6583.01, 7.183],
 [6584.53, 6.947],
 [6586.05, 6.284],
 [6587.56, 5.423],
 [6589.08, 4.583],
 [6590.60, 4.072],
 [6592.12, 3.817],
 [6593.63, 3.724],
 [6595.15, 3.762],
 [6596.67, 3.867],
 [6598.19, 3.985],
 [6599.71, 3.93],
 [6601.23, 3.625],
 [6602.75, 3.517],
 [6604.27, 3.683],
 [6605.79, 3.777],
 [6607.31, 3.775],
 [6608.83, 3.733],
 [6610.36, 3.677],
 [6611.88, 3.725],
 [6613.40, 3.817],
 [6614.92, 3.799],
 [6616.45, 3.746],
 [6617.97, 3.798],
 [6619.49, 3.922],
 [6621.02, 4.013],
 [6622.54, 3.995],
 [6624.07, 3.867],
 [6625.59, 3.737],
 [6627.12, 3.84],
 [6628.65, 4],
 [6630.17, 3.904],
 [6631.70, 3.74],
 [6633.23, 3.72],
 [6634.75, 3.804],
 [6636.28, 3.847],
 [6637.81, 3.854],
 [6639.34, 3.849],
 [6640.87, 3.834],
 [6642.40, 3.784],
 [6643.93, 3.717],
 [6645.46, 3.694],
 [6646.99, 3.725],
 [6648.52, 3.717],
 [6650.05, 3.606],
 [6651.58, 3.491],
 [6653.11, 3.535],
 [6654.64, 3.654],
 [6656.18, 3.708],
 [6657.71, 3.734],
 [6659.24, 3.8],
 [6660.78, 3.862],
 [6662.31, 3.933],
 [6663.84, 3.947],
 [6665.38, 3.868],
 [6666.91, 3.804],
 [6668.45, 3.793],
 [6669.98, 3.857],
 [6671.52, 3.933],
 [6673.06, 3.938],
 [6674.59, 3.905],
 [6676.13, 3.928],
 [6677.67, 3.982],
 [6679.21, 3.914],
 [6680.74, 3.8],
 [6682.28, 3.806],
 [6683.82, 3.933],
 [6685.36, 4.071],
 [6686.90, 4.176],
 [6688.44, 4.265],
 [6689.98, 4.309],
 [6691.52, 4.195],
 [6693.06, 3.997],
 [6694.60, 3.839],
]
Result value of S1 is -0.135 mag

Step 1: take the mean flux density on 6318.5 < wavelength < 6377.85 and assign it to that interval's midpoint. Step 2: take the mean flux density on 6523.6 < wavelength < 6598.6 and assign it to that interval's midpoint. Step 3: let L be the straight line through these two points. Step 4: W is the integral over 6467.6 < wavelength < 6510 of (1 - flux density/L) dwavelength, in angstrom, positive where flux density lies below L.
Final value 6.0 angstrom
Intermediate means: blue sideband 3.77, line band 3.9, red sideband 4.95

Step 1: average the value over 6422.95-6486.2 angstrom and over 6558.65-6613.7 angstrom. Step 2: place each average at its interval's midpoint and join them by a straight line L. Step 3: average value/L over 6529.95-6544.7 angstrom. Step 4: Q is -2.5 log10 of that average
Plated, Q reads 0.26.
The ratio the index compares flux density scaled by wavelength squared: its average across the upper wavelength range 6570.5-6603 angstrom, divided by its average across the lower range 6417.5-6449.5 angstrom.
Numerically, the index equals 1.22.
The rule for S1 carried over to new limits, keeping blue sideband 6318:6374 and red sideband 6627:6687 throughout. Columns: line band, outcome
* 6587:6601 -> -0.08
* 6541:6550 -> -0.13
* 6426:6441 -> -0.05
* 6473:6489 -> -0.07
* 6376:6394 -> -0.02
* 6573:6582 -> -0.20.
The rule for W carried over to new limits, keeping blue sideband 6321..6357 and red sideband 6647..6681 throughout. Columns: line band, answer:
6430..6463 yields -1.0 angstrom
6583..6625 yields -4.0 angstrom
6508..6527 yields 0.4 angstrom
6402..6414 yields -0.3 angstrom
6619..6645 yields -0.3 angstrom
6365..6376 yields 0.0 angstrom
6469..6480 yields -1.1 angstrom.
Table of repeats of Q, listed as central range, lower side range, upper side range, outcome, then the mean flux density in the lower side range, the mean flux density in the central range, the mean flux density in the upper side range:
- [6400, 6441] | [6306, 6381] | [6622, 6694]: -0.03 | 3.74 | 3.89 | 3.86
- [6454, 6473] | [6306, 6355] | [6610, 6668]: -0.05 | 3.73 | 3.93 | 3.79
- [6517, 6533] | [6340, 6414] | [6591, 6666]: 0.02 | 3.81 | 3.74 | 3.79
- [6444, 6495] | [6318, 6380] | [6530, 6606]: 0.12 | 3.77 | 3.93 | 4.92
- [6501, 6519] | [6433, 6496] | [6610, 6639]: 0.04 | 3.93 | 3.76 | 3.83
